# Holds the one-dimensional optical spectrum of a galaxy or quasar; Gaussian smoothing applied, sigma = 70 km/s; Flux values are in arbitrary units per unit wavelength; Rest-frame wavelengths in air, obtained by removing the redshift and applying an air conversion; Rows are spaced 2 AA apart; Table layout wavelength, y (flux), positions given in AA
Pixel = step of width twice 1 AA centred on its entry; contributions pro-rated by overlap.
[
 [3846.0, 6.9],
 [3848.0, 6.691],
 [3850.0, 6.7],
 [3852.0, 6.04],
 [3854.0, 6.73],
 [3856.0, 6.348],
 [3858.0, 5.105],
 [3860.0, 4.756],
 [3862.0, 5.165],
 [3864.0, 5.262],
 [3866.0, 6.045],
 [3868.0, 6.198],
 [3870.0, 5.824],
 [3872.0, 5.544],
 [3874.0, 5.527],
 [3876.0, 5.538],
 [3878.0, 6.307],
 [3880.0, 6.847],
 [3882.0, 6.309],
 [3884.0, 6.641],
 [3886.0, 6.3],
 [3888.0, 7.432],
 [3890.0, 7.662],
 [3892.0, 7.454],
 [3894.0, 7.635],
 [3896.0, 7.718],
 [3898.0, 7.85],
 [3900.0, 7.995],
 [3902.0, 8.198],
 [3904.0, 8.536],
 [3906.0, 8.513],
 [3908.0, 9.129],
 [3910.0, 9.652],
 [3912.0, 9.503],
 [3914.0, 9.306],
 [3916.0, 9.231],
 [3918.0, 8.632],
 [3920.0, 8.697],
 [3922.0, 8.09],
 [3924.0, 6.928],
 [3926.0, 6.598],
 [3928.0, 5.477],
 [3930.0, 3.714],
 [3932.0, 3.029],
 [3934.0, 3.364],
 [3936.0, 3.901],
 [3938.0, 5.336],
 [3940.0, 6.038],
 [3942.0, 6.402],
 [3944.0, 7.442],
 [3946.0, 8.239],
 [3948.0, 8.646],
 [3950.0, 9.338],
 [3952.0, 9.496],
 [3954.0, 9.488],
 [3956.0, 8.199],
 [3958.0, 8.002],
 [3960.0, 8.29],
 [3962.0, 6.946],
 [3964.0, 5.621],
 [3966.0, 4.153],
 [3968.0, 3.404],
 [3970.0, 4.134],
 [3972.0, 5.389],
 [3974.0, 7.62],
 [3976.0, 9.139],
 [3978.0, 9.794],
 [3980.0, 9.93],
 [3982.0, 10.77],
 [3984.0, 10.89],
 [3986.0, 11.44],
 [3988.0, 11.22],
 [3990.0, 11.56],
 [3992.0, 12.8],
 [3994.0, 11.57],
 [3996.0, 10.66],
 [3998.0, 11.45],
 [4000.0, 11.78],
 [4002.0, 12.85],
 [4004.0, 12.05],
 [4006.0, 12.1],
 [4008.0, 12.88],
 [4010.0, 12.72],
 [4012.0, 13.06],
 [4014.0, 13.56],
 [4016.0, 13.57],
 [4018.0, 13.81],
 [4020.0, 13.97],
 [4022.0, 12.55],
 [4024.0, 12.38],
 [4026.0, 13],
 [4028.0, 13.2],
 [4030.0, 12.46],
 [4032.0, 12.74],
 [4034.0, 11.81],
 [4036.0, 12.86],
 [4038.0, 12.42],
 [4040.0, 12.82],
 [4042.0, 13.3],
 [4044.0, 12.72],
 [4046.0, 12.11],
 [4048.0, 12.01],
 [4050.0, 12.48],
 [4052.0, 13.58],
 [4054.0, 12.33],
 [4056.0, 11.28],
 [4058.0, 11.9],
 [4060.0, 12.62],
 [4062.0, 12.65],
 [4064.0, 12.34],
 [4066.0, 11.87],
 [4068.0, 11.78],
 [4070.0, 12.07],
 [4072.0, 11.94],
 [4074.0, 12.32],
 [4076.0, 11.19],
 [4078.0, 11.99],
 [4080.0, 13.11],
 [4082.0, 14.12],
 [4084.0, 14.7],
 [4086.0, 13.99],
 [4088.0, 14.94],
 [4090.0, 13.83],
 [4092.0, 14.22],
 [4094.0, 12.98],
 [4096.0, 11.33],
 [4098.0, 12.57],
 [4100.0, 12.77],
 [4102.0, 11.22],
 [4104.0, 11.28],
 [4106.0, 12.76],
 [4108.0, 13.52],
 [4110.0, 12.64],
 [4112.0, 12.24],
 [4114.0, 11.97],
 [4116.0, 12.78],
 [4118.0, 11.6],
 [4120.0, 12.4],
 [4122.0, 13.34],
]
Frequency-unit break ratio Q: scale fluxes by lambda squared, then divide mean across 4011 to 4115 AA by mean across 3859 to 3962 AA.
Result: 1.93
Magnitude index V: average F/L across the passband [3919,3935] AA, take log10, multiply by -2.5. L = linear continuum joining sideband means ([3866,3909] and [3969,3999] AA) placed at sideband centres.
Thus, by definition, 0.39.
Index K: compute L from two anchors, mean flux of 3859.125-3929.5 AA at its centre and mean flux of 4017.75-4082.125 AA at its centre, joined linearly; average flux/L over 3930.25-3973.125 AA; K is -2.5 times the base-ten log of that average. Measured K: 0.39 mag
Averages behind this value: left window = 7.19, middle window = 6.38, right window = 12.5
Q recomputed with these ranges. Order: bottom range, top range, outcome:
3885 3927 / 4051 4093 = 1.71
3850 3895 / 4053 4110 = 2.25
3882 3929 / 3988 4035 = 1.67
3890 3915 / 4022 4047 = 1.60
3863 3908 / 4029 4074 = 1.94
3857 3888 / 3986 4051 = 2.29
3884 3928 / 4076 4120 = 1.75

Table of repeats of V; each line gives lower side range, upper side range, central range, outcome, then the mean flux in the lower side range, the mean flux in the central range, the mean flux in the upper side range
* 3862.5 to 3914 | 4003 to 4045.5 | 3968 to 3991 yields 0.22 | 7.21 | 9.01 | 12.8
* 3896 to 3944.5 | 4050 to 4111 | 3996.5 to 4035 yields -0.21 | 7.16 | 12.7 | 12.7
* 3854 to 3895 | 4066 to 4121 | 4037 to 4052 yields -0.13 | 6.21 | 12.6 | 12.7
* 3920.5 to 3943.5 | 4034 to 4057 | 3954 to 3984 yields 0.05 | 5.47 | 7.44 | 12.5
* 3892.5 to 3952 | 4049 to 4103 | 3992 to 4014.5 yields -0.20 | 7.39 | 12.2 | 12.7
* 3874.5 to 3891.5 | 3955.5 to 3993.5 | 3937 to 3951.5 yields 0.06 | 6.62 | 7.42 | 8.43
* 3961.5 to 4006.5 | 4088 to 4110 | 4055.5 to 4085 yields -0.04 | 9.44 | 12.4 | 12.8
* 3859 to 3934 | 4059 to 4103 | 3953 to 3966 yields 0.19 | 6.96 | 7.48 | 12.8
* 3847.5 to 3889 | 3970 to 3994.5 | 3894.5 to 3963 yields 0.07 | 6.05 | 7.53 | 9.9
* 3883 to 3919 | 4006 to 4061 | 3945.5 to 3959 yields 0.13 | 8.19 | 8.79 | 12.7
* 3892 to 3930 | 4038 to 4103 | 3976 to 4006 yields -0.09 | 8.07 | 11.3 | 12.7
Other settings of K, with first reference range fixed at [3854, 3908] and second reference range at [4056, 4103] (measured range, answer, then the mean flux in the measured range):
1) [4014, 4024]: -0.23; 13.4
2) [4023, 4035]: -0.13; 12.6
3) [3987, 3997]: -0.15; 11.6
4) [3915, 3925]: -0.06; 8.32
